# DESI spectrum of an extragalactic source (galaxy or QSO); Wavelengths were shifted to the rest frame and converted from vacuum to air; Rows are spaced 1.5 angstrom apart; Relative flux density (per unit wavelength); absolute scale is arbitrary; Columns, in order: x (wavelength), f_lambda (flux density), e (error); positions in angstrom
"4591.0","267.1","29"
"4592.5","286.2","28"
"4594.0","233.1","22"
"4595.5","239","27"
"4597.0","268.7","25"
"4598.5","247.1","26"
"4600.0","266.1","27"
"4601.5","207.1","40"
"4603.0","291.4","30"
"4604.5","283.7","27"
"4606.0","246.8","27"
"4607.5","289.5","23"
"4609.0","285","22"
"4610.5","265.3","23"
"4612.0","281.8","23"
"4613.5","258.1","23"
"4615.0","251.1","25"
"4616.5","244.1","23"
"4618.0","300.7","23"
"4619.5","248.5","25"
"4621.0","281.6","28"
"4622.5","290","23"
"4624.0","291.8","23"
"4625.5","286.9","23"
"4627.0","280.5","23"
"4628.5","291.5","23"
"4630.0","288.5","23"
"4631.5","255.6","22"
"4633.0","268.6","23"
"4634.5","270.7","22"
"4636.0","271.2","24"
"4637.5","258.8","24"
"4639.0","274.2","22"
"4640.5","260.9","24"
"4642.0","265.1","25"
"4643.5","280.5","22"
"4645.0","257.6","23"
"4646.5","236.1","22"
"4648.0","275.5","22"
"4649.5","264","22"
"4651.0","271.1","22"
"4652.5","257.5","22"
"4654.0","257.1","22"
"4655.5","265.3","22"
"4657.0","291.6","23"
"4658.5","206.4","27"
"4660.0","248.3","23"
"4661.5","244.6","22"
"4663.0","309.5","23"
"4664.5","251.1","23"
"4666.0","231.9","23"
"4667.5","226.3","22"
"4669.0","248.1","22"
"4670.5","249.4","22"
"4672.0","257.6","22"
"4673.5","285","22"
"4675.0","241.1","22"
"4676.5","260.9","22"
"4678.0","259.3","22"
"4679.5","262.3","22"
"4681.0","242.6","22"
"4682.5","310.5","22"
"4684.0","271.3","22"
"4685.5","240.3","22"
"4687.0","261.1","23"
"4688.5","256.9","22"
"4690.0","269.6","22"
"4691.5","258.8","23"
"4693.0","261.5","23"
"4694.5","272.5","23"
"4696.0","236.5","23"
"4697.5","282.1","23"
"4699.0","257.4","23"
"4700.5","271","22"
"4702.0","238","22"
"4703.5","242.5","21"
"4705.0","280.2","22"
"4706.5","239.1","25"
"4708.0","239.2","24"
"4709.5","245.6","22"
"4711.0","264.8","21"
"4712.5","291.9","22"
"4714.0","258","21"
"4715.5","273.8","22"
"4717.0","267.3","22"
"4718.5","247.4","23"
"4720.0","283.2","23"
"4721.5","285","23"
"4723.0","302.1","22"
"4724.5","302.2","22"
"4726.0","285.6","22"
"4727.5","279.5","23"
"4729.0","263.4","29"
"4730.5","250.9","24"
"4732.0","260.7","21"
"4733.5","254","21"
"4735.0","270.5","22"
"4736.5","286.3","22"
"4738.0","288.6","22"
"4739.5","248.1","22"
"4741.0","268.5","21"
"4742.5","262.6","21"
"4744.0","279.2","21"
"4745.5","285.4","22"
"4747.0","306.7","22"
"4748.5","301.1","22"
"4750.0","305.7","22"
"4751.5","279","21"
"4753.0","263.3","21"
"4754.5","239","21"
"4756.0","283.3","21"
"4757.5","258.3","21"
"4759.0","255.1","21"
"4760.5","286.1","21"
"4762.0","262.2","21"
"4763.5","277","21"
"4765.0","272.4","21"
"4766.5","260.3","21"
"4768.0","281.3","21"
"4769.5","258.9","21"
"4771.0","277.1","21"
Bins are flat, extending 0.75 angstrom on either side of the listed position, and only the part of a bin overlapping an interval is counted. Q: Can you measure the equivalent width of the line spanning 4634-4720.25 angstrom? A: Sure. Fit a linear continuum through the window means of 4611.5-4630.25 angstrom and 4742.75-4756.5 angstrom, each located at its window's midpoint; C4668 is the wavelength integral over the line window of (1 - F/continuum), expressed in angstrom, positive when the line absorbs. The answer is 5.69 angstrom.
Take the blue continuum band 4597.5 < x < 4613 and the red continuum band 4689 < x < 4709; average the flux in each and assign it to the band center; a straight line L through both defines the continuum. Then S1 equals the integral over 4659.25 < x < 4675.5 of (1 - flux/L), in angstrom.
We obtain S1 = 0.4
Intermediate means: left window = 266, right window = 257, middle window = 254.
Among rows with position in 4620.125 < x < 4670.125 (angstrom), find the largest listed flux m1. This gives 309.5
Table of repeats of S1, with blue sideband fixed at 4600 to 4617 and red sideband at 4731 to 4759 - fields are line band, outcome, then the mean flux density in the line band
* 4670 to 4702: 0.9 angstrom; 262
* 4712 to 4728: -0.4 angstrom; 279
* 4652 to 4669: 0.9 angstrom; 253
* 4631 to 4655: 0.2 angstrom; 264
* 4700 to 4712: 0.8 angstrom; 253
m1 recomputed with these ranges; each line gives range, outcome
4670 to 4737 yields 310.5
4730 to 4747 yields 306.7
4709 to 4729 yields 302.2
